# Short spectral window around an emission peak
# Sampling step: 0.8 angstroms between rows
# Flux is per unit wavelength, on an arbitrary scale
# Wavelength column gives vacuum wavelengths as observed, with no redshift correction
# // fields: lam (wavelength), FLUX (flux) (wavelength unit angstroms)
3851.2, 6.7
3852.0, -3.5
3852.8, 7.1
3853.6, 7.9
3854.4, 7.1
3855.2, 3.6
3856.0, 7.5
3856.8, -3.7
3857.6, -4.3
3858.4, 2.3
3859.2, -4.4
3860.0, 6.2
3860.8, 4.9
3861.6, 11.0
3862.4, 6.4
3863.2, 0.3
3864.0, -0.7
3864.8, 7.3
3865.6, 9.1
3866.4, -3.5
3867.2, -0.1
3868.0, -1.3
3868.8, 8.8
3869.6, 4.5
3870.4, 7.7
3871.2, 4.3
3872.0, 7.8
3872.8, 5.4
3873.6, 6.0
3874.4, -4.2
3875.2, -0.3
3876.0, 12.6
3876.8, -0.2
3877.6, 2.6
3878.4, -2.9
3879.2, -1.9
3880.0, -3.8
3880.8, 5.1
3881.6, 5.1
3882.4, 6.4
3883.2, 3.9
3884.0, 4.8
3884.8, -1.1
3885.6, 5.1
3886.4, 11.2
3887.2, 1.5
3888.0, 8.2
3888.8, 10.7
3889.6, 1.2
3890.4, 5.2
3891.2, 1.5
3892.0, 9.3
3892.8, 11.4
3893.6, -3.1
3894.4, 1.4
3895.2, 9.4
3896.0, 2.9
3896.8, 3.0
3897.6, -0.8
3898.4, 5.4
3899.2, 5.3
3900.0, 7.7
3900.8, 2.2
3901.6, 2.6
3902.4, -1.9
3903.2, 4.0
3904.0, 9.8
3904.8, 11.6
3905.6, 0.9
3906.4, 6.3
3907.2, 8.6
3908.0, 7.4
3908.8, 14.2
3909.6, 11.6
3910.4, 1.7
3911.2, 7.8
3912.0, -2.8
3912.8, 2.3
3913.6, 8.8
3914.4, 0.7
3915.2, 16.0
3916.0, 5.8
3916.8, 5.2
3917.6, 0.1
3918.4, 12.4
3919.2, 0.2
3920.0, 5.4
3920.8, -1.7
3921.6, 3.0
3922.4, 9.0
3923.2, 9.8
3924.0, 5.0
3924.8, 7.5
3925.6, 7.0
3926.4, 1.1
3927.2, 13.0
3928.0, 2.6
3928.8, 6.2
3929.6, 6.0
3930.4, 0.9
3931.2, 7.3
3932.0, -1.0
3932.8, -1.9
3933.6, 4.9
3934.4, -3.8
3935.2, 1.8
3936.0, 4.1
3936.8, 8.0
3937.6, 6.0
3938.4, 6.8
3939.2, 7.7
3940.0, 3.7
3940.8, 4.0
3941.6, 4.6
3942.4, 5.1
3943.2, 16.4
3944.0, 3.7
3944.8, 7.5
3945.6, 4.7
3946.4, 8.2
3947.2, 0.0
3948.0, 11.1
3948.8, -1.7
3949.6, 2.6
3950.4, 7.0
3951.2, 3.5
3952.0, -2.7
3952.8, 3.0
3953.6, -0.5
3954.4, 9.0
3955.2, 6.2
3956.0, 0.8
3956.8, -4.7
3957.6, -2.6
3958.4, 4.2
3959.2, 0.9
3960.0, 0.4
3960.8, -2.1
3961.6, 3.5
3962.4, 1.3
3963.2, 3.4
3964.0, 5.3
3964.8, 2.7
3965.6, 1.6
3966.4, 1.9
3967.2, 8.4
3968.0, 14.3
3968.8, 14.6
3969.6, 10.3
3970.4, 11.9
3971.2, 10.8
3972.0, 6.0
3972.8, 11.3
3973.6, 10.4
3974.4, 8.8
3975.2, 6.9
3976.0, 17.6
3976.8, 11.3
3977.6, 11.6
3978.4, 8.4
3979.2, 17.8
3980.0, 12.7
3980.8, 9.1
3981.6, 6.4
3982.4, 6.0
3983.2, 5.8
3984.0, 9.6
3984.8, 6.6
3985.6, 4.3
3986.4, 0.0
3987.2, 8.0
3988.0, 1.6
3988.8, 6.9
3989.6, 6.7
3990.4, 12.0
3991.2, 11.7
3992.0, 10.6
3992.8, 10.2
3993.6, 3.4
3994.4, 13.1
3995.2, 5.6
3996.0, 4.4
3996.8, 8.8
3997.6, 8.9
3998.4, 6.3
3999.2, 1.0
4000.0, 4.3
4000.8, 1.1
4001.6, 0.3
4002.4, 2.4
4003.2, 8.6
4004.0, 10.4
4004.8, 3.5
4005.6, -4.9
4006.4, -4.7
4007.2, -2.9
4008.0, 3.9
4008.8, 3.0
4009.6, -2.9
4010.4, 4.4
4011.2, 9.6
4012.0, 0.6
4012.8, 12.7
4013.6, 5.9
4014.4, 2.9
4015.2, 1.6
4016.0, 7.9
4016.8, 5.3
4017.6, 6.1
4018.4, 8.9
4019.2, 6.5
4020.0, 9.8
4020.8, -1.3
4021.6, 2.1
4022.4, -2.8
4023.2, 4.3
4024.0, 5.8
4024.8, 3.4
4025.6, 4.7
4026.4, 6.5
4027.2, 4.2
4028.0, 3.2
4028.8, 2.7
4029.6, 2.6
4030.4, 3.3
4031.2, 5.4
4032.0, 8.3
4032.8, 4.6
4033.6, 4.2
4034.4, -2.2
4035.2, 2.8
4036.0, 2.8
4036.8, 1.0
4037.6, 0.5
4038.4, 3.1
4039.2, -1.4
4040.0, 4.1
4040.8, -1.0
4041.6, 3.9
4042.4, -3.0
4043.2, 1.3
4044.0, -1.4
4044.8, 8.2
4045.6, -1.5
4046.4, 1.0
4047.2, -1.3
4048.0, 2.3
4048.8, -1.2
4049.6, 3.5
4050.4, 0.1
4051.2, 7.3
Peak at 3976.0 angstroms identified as C IV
